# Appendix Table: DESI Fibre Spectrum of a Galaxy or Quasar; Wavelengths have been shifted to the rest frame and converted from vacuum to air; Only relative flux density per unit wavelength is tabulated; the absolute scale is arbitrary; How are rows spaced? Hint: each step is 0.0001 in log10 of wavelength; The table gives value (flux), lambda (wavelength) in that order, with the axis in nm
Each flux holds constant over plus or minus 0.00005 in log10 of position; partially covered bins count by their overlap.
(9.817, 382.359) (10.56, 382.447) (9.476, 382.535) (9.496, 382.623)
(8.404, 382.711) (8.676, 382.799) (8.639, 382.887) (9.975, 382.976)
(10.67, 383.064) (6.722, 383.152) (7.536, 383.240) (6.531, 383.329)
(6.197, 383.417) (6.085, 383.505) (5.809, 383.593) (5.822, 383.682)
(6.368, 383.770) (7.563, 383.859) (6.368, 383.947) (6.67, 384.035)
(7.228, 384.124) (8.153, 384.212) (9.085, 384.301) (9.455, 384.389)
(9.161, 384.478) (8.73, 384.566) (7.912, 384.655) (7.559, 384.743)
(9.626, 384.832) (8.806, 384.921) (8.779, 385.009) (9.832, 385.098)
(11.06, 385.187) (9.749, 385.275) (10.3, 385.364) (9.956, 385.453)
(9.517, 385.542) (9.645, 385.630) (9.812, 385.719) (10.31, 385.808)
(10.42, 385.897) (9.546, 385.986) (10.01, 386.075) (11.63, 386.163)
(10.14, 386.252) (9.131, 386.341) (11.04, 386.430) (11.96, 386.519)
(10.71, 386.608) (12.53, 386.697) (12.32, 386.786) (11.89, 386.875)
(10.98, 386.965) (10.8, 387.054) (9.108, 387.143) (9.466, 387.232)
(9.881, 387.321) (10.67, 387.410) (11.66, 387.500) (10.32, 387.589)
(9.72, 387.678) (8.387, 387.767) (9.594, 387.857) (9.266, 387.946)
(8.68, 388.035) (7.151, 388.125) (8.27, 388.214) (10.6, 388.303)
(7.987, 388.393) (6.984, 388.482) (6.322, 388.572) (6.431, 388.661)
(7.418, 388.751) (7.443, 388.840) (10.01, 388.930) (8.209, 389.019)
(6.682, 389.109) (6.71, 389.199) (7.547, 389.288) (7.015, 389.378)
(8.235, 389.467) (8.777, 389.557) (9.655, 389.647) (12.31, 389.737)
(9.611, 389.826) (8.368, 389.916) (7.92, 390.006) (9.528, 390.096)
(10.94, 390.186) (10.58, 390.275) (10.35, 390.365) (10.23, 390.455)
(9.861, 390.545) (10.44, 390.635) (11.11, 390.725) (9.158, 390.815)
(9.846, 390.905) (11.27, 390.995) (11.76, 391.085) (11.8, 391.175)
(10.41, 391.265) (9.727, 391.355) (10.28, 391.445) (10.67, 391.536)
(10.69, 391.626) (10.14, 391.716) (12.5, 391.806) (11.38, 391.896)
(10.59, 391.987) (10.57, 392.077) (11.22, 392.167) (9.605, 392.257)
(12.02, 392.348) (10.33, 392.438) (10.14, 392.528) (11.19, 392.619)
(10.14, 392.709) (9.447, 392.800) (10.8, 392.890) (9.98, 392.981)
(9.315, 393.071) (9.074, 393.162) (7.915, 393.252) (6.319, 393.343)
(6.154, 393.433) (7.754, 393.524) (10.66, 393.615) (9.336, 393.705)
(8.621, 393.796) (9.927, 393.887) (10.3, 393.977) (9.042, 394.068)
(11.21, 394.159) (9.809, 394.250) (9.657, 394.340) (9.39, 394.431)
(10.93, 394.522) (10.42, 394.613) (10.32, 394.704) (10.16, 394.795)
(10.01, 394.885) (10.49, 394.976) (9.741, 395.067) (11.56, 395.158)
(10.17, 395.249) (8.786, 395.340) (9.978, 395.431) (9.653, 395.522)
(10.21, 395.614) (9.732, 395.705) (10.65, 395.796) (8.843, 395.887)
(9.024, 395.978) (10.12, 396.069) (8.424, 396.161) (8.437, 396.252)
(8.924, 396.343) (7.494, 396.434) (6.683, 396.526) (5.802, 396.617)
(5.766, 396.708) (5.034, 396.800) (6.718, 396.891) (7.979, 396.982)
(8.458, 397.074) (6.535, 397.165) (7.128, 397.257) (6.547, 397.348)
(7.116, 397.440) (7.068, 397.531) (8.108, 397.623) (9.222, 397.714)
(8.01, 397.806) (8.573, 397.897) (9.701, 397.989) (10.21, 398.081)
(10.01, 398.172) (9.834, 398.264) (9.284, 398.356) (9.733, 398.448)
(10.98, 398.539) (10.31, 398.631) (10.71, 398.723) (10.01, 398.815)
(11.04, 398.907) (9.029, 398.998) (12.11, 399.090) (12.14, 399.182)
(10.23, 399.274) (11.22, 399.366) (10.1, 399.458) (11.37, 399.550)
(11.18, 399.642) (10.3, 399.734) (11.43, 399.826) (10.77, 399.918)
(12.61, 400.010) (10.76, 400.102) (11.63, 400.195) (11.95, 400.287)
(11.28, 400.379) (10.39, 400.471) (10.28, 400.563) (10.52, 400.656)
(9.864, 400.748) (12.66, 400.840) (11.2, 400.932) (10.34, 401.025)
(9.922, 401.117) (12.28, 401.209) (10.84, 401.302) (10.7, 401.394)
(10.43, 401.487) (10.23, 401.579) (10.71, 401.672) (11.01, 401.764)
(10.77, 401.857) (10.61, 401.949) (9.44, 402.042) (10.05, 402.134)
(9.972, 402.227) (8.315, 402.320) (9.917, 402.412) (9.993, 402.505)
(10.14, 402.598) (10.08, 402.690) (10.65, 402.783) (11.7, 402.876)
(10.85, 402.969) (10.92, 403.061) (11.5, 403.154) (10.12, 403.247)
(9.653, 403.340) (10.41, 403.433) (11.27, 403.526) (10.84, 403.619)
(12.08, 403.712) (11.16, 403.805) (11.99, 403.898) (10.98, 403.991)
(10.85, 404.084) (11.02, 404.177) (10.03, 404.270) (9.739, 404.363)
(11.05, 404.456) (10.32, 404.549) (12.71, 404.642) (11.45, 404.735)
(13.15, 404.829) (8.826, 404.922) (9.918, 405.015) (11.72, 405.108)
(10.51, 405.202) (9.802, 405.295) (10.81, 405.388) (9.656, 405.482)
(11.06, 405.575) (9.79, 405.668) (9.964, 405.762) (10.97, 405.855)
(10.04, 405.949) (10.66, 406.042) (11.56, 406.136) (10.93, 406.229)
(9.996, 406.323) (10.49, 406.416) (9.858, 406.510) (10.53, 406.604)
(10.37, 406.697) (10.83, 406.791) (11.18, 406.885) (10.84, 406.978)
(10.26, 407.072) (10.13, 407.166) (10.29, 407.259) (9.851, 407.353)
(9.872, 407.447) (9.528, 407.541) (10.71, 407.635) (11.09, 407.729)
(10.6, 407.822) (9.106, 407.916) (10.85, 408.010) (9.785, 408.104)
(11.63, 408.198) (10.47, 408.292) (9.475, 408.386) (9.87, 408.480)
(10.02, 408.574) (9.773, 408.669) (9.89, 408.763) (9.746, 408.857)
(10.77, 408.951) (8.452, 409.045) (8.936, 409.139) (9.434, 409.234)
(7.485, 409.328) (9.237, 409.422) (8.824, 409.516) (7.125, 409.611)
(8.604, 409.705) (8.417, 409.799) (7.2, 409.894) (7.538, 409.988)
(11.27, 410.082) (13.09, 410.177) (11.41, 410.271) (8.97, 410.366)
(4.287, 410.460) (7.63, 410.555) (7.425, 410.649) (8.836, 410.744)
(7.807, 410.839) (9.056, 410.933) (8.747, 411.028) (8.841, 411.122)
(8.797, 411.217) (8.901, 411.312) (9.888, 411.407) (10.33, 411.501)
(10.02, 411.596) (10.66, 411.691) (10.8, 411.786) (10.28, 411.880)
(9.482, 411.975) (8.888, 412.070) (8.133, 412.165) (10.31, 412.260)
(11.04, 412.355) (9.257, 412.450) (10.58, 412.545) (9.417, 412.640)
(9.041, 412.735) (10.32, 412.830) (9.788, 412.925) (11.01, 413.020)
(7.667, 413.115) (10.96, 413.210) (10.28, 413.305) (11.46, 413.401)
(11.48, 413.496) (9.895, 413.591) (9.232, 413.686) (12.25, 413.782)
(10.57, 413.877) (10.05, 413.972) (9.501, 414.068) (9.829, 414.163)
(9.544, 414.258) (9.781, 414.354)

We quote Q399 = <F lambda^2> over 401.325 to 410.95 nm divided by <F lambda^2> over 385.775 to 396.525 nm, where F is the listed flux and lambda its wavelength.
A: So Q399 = 1.12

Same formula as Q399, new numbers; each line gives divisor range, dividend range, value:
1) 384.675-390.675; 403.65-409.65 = 1.20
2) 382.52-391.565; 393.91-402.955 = 1.13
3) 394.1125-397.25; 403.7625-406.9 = 1.25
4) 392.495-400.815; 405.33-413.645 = 1.09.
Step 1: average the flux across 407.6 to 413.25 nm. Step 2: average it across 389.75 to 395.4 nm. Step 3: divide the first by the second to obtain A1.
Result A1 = 0.94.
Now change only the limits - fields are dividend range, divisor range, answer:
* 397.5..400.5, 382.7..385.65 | 1.25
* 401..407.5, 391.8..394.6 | 1.08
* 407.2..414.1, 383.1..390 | 1.08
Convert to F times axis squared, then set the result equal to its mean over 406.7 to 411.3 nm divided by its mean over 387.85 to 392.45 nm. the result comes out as 1.09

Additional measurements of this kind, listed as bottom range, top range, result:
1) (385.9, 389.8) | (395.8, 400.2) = 1.04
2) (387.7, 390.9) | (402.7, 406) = 1.32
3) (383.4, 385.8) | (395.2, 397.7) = 1.03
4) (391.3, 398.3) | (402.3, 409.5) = 1.19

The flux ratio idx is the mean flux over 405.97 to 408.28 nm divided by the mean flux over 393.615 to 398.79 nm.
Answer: 1.2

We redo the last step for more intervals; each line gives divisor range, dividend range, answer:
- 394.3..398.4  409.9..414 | 1.09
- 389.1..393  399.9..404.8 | 1.07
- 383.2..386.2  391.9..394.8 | 1.14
